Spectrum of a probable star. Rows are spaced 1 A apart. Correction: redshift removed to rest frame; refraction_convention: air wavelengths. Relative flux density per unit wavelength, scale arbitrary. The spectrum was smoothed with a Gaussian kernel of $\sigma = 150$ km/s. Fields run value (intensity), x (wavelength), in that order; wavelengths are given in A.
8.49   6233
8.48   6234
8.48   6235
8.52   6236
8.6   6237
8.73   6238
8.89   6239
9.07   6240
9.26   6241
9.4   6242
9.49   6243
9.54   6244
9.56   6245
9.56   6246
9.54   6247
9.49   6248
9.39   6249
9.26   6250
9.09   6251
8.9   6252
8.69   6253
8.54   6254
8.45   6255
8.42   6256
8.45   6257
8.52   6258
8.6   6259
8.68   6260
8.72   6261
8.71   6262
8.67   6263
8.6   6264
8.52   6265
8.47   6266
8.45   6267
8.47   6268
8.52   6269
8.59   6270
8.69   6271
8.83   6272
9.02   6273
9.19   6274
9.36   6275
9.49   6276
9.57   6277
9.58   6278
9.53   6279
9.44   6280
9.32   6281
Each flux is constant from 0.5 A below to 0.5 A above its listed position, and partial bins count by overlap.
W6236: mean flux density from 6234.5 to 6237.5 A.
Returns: 8.53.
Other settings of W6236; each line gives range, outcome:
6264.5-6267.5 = 8.48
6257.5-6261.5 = 8.63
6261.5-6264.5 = 8.66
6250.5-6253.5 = 8.89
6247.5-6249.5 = 9.44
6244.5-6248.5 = 9.54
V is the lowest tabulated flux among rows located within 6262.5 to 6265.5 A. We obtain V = 8.52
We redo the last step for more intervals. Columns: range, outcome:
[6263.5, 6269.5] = 8.45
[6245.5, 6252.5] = 8.9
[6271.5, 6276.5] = 8.83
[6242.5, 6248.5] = 9.49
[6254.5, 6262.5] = 8.42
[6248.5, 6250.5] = 9.26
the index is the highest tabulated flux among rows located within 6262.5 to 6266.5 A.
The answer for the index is 8.67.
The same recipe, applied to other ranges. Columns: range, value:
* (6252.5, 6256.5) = 8.69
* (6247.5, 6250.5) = 9.49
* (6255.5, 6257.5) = 8.45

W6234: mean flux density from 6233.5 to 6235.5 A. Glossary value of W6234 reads 8.48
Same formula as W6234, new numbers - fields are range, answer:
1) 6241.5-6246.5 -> 9.51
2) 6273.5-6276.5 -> 9.35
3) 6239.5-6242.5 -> 9.24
